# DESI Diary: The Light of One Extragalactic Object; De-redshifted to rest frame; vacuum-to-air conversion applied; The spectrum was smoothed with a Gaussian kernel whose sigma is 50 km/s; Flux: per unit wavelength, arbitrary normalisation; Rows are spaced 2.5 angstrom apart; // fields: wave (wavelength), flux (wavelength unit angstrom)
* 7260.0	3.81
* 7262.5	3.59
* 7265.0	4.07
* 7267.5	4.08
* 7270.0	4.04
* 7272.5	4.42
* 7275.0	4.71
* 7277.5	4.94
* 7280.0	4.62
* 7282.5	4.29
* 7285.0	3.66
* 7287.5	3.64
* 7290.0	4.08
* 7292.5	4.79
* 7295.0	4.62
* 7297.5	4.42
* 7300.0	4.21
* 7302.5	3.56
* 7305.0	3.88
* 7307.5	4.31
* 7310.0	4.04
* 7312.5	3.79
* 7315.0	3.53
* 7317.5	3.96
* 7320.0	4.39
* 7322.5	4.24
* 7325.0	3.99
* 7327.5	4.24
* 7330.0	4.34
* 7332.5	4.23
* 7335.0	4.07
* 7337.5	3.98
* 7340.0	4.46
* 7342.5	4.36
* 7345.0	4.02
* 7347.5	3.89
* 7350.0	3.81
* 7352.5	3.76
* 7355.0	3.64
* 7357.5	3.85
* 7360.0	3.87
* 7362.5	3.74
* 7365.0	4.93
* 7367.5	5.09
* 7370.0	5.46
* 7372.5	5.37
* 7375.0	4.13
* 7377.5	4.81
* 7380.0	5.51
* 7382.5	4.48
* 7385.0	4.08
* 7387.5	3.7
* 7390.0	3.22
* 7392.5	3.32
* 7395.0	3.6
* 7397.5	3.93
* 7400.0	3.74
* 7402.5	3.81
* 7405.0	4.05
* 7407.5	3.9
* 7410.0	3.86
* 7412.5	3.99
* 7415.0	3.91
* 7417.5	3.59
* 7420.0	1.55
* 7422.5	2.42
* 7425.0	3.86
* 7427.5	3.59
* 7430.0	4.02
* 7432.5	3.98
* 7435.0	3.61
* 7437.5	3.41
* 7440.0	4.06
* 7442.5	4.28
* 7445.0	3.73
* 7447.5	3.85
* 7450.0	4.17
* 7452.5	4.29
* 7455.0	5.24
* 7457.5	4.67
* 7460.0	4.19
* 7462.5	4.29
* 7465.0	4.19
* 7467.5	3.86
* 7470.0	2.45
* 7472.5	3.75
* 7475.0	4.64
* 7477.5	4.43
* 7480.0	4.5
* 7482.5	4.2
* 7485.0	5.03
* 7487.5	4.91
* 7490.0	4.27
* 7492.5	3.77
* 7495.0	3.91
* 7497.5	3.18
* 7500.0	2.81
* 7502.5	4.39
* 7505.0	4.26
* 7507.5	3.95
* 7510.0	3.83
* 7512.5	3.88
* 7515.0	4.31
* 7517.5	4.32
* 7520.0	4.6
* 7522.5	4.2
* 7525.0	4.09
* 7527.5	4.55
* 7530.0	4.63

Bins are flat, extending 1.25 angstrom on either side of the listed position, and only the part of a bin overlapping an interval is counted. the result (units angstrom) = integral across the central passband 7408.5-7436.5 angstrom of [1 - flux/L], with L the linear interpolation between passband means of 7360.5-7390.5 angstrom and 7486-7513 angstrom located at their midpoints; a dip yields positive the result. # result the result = 5.4 angstrom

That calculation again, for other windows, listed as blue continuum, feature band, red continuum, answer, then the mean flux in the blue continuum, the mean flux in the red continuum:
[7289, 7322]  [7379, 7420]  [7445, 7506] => 2.9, 4.12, 4.13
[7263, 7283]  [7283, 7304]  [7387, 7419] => 0.7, 4.37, 3.72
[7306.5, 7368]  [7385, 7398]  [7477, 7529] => 1.7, 4.09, 4.16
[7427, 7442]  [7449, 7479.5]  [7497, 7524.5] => -2.4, 3.81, 4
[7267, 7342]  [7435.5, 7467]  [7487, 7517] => -1.4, 4.19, 3.94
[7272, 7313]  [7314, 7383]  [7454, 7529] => -1.3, 4.24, 4.15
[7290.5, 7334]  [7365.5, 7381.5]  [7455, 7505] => -3.5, 4.15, 4.11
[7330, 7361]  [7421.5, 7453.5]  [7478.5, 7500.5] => 2.2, 4.01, 4.11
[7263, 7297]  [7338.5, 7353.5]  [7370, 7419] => 0.4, 4.29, 4.08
